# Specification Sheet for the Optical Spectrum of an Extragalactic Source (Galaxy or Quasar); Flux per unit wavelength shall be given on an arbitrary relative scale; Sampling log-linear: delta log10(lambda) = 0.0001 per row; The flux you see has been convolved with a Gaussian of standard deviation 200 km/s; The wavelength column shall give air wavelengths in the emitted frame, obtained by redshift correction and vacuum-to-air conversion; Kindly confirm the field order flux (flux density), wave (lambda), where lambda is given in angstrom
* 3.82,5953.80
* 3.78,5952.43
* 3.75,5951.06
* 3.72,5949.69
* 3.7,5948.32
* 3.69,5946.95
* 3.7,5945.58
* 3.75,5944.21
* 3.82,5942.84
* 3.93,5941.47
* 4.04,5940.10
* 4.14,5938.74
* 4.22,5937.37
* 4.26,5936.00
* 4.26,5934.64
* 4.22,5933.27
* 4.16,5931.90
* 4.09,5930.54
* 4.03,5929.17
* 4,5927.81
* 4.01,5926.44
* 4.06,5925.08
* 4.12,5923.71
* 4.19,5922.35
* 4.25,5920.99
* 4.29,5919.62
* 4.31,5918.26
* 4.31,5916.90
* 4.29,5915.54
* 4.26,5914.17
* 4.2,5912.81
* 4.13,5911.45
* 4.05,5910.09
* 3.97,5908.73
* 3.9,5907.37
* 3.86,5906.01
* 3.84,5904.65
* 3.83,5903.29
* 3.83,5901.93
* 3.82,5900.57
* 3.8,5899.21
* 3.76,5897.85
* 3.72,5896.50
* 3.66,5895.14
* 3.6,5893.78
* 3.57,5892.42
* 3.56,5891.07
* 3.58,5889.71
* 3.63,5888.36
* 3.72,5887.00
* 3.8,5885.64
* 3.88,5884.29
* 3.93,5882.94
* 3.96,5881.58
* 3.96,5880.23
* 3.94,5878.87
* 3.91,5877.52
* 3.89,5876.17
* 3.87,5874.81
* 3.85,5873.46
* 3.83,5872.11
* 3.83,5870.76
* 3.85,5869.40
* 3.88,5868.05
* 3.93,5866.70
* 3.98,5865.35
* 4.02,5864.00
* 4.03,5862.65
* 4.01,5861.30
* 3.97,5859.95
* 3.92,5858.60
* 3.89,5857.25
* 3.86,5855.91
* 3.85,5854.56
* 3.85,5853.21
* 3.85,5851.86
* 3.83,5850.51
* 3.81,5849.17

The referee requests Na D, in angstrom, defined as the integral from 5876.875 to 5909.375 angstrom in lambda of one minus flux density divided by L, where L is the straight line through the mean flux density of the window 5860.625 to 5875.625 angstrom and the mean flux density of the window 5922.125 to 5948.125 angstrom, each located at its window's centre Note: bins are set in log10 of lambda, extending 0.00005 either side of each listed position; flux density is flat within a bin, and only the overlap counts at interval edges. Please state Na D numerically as 1.3 angstrom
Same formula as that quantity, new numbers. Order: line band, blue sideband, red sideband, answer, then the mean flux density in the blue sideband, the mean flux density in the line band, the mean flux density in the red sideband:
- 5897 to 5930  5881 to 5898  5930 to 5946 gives -1.35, 3.72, 4.04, 4.05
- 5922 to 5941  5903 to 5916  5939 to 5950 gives -1.14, 4.03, 4.13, 3.81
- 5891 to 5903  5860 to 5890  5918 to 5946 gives 0.75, 3.88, 3.71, 4.09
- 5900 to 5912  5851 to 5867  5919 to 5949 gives 0.26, 3.93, 3.91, 4.04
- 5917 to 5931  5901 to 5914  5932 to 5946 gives -0.48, 3.97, 4.14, 4.04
